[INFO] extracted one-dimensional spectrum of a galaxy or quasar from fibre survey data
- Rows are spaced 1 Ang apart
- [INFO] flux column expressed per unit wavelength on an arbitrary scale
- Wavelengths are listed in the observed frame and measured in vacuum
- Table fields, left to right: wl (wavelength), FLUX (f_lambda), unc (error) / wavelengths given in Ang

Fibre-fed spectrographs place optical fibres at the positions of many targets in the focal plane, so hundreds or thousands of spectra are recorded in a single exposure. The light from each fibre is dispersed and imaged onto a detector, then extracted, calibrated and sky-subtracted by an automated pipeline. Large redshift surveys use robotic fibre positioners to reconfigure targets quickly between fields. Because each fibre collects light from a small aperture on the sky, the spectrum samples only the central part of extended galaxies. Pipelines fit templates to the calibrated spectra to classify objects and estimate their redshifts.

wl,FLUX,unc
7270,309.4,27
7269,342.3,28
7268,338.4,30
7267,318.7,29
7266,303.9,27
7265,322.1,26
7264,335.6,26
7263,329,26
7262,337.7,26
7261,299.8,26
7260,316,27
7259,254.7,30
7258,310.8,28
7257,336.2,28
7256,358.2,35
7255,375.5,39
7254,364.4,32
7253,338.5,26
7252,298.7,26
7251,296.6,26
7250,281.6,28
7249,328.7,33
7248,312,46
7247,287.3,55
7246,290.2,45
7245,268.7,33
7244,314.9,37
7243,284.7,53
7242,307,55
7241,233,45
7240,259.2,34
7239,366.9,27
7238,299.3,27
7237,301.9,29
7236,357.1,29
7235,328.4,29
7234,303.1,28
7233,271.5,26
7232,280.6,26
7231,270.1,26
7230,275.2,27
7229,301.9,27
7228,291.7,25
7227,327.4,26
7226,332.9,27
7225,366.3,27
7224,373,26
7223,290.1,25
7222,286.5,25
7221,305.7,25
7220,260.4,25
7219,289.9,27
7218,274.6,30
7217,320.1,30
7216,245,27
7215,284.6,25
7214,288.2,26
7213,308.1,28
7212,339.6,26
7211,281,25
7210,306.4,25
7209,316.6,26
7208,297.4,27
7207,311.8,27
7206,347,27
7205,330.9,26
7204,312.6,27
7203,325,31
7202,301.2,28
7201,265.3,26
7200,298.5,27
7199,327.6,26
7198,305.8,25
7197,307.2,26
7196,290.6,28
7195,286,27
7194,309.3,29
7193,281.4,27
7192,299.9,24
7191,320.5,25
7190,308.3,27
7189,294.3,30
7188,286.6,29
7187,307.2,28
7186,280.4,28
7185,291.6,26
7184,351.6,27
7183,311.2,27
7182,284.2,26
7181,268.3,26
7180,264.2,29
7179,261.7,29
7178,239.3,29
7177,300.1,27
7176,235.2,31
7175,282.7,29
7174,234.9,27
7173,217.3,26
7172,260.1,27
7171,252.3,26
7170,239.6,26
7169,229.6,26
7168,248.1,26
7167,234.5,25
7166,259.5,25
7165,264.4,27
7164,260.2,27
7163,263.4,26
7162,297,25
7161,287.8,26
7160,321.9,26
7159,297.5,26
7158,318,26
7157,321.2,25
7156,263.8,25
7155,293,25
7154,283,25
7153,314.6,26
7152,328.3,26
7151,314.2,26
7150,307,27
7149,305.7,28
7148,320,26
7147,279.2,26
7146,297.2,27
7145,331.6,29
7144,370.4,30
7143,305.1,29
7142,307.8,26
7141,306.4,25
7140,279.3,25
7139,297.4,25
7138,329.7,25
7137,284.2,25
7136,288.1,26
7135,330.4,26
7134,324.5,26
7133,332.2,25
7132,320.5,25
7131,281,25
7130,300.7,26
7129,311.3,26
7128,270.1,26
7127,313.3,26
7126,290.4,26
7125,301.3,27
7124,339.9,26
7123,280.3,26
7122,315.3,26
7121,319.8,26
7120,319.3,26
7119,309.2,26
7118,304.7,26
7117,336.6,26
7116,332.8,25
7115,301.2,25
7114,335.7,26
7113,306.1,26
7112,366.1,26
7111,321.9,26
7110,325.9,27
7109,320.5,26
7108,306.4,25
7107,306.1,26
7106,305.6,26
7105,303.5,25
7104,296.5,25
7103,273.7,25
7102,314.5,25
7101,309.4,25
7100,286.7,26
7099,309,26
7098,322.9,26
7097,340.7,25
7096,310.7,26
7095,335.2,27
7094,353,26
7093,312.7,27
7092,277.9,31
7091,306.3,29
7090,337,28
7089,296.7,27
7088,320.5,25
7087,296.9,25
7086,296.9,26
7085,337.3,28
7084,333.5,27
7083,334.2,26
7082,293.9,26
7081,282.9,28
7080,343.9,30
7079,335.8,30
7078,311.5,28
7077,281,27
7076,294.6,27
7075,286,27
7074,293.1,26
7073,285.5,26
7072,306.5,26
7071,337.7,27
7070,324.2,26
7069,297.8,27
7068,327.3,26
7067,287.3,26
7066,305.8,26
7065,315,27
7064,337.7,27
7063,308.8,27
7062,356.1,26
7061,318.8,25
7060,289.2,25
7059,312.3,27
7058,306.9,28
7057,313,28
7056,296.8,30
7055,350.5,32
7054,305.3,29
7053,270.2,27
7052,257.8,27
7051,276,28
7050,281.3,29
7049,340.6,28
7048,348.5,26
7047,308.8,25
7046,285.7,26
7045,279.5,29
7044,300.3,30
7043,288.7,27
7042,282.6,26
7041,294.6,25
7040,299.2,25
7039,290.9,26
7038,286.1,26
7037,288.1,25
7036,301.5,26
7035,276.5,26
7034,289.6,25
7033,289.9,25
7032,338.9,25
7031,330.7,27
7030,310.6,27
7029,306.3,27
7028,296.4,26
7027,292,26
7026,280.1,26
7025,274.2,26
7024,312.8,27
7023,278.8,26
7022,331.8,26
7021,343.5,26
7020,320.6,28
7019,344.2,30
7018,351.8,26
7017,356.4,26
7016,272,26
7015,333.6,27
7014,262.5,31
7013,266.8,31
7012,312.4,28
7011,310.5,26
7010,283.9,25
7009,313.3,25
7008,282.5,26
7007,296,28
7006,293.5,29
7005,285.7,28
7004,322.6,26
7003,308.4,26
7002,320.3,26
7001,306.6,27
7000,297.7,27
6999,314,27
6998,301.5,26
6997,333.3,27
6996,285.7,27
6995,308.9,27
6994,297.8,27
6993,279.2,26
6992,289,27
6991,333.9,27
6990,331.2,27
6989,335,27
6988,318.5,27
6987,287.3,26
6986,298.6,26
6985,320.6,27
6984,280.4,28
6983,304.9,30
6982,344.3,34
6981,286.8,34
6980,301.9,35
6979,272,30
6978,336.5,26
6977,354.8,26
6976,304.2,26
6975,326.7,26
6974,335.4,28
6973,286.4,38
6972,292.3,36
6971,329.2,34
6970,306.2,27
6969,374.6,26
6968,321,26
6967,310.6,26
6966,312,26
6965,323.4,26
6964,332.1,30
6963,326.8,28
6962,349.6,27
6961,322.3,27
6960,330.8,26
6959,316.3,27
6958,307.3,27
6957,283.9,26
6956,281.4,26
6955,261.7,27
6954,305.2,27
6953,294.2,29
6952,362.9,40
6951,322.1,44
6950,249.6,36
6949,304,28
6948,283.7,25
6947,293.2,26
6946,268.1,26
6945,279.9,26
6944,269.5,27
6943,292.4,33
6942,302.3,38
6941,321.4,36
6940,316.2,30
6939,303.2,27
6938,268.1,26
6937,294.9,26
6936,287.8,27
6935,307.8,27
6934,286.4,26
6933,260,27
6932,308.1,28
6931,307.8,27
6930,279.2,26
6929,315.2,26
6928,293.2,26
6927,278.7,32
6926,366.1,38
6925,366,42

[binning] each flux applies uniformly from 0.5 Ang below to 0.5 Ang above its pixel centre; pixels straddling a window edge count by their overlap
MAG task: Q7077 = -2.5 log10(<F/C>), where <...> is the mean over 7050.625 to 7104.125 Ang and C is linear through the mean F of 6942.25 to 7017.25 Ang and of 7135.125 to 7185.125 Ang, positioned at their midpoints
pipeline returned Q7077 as -0.05 mag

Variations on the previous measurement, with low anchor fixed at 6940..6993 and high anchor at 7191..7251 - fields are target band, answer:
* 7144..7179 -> 0.09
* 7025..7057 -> 0.03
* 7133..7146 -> -0.03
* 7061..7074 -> -0.03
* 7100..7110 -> 0.00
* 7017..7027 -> -0.03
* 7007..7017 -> 0.04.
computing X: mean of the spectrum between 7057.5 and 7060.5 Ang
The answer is 303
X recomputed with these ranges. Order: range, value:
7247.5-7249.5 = 320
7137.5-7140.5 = 302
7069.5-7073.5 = 313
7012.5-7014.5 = 265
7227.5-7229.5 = 297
